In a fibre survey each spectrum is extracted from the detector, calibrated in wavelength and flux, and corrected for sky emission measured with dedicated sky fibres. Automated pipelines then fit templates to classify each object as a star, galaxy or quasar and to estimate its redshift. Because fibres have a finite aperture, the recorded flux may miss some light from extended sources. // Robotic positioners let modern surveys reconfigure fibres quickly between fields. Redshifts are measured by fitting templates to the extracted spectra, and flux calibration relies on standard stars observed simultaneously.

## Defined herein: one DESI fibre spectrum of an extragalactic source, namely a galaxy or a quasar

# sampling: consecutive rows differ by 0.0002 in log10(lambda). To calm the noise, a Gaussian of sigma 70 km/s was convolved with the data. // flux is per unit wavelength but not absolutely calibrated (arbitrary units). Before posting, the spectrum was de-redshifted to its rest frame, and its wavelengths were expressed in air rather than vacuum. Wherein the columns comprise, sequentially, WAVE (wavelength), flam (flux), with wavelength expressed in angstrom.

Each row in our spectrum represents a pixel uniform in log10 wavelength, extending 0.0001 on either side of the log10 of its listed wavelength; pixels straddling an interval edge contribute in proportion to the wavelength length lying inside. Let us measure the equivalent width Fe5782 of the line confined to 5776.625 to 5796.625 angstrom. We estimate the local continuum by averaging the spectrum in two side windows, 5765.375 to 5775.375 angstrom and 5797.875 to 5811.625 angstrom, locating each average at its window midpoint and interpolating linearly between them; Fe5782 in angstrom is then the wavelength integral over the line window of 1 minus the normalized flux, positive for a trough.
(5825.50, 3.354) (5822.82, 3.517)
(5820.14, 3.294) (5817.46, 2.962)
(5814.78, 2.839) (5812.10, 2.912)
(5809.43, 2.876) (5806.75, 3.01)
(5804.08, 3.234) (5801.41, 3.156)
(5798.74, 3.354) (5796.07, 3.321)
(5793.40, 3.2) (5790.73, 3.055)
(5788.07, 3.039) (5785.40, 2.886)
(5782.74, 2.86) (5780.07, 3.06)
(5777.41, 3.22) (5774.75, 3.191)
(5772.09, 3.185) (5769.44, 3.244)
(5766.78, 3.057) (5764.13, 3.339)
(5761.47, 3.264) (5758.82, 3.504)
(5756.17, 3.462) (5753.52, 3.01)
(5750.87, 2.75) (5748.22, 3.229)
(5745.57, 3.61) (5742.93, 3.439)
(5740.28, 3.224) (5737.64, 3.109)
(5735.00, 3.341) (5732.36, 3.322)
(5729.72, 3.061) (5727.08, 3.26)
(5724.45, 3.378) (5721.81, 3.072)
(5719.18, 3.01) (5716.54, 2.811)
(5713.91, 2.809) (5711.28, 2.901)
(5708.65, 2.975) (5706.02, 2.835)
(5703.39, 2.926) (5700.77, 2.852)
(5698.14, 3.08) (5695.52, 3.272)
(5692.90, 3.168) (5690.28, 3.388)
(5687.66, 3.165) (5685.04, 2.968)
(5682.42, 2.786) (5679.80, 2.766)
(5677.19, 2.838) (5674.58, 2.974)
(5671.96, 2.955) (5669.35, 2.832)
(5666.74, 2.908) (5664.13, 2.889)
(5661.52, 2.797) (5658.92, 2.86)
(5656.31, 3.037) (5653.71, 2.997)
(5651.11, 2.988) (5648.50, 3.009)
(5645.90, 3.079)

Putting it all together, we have 0.5 angstrom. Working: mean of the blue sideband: 3.17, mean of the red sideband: 3.11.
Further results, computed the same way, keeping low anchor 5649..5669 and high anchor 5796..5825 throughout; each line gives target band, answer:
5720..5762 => -2.93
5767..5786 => -0.08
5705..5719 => 0.55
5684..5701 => -1.02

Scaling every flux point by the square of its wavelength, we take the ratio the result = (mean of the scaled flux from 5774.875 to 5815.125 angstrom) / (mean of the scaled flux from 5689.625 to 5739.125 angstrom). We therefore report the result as 1.03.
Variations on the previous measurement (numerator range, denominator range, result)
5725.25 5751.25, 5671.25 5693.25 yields 1.11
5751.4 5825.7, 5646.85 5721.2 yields 1.10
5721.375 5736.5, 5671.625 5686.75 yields 1.15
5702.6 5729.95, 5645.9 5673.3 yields 1.04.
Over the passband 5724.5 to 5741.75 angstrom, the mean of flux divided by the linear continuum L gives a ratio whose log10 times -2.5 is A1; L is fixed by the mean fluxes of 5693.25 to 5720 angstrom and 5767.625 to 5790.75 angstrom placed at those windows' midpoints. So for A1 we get -0.081 mag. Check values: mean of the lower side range 2.95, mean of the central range 3.23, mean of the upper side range 3.08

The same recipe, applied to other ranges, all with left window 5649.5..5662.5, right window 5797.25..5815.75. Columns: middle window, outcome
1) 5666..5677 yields 0.02 mag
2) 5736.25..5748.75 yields -0.11 mag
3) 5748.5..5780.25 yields -0.06 mag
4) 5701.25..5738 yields -0.02 mag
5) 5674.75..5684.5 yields 0.05 mag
